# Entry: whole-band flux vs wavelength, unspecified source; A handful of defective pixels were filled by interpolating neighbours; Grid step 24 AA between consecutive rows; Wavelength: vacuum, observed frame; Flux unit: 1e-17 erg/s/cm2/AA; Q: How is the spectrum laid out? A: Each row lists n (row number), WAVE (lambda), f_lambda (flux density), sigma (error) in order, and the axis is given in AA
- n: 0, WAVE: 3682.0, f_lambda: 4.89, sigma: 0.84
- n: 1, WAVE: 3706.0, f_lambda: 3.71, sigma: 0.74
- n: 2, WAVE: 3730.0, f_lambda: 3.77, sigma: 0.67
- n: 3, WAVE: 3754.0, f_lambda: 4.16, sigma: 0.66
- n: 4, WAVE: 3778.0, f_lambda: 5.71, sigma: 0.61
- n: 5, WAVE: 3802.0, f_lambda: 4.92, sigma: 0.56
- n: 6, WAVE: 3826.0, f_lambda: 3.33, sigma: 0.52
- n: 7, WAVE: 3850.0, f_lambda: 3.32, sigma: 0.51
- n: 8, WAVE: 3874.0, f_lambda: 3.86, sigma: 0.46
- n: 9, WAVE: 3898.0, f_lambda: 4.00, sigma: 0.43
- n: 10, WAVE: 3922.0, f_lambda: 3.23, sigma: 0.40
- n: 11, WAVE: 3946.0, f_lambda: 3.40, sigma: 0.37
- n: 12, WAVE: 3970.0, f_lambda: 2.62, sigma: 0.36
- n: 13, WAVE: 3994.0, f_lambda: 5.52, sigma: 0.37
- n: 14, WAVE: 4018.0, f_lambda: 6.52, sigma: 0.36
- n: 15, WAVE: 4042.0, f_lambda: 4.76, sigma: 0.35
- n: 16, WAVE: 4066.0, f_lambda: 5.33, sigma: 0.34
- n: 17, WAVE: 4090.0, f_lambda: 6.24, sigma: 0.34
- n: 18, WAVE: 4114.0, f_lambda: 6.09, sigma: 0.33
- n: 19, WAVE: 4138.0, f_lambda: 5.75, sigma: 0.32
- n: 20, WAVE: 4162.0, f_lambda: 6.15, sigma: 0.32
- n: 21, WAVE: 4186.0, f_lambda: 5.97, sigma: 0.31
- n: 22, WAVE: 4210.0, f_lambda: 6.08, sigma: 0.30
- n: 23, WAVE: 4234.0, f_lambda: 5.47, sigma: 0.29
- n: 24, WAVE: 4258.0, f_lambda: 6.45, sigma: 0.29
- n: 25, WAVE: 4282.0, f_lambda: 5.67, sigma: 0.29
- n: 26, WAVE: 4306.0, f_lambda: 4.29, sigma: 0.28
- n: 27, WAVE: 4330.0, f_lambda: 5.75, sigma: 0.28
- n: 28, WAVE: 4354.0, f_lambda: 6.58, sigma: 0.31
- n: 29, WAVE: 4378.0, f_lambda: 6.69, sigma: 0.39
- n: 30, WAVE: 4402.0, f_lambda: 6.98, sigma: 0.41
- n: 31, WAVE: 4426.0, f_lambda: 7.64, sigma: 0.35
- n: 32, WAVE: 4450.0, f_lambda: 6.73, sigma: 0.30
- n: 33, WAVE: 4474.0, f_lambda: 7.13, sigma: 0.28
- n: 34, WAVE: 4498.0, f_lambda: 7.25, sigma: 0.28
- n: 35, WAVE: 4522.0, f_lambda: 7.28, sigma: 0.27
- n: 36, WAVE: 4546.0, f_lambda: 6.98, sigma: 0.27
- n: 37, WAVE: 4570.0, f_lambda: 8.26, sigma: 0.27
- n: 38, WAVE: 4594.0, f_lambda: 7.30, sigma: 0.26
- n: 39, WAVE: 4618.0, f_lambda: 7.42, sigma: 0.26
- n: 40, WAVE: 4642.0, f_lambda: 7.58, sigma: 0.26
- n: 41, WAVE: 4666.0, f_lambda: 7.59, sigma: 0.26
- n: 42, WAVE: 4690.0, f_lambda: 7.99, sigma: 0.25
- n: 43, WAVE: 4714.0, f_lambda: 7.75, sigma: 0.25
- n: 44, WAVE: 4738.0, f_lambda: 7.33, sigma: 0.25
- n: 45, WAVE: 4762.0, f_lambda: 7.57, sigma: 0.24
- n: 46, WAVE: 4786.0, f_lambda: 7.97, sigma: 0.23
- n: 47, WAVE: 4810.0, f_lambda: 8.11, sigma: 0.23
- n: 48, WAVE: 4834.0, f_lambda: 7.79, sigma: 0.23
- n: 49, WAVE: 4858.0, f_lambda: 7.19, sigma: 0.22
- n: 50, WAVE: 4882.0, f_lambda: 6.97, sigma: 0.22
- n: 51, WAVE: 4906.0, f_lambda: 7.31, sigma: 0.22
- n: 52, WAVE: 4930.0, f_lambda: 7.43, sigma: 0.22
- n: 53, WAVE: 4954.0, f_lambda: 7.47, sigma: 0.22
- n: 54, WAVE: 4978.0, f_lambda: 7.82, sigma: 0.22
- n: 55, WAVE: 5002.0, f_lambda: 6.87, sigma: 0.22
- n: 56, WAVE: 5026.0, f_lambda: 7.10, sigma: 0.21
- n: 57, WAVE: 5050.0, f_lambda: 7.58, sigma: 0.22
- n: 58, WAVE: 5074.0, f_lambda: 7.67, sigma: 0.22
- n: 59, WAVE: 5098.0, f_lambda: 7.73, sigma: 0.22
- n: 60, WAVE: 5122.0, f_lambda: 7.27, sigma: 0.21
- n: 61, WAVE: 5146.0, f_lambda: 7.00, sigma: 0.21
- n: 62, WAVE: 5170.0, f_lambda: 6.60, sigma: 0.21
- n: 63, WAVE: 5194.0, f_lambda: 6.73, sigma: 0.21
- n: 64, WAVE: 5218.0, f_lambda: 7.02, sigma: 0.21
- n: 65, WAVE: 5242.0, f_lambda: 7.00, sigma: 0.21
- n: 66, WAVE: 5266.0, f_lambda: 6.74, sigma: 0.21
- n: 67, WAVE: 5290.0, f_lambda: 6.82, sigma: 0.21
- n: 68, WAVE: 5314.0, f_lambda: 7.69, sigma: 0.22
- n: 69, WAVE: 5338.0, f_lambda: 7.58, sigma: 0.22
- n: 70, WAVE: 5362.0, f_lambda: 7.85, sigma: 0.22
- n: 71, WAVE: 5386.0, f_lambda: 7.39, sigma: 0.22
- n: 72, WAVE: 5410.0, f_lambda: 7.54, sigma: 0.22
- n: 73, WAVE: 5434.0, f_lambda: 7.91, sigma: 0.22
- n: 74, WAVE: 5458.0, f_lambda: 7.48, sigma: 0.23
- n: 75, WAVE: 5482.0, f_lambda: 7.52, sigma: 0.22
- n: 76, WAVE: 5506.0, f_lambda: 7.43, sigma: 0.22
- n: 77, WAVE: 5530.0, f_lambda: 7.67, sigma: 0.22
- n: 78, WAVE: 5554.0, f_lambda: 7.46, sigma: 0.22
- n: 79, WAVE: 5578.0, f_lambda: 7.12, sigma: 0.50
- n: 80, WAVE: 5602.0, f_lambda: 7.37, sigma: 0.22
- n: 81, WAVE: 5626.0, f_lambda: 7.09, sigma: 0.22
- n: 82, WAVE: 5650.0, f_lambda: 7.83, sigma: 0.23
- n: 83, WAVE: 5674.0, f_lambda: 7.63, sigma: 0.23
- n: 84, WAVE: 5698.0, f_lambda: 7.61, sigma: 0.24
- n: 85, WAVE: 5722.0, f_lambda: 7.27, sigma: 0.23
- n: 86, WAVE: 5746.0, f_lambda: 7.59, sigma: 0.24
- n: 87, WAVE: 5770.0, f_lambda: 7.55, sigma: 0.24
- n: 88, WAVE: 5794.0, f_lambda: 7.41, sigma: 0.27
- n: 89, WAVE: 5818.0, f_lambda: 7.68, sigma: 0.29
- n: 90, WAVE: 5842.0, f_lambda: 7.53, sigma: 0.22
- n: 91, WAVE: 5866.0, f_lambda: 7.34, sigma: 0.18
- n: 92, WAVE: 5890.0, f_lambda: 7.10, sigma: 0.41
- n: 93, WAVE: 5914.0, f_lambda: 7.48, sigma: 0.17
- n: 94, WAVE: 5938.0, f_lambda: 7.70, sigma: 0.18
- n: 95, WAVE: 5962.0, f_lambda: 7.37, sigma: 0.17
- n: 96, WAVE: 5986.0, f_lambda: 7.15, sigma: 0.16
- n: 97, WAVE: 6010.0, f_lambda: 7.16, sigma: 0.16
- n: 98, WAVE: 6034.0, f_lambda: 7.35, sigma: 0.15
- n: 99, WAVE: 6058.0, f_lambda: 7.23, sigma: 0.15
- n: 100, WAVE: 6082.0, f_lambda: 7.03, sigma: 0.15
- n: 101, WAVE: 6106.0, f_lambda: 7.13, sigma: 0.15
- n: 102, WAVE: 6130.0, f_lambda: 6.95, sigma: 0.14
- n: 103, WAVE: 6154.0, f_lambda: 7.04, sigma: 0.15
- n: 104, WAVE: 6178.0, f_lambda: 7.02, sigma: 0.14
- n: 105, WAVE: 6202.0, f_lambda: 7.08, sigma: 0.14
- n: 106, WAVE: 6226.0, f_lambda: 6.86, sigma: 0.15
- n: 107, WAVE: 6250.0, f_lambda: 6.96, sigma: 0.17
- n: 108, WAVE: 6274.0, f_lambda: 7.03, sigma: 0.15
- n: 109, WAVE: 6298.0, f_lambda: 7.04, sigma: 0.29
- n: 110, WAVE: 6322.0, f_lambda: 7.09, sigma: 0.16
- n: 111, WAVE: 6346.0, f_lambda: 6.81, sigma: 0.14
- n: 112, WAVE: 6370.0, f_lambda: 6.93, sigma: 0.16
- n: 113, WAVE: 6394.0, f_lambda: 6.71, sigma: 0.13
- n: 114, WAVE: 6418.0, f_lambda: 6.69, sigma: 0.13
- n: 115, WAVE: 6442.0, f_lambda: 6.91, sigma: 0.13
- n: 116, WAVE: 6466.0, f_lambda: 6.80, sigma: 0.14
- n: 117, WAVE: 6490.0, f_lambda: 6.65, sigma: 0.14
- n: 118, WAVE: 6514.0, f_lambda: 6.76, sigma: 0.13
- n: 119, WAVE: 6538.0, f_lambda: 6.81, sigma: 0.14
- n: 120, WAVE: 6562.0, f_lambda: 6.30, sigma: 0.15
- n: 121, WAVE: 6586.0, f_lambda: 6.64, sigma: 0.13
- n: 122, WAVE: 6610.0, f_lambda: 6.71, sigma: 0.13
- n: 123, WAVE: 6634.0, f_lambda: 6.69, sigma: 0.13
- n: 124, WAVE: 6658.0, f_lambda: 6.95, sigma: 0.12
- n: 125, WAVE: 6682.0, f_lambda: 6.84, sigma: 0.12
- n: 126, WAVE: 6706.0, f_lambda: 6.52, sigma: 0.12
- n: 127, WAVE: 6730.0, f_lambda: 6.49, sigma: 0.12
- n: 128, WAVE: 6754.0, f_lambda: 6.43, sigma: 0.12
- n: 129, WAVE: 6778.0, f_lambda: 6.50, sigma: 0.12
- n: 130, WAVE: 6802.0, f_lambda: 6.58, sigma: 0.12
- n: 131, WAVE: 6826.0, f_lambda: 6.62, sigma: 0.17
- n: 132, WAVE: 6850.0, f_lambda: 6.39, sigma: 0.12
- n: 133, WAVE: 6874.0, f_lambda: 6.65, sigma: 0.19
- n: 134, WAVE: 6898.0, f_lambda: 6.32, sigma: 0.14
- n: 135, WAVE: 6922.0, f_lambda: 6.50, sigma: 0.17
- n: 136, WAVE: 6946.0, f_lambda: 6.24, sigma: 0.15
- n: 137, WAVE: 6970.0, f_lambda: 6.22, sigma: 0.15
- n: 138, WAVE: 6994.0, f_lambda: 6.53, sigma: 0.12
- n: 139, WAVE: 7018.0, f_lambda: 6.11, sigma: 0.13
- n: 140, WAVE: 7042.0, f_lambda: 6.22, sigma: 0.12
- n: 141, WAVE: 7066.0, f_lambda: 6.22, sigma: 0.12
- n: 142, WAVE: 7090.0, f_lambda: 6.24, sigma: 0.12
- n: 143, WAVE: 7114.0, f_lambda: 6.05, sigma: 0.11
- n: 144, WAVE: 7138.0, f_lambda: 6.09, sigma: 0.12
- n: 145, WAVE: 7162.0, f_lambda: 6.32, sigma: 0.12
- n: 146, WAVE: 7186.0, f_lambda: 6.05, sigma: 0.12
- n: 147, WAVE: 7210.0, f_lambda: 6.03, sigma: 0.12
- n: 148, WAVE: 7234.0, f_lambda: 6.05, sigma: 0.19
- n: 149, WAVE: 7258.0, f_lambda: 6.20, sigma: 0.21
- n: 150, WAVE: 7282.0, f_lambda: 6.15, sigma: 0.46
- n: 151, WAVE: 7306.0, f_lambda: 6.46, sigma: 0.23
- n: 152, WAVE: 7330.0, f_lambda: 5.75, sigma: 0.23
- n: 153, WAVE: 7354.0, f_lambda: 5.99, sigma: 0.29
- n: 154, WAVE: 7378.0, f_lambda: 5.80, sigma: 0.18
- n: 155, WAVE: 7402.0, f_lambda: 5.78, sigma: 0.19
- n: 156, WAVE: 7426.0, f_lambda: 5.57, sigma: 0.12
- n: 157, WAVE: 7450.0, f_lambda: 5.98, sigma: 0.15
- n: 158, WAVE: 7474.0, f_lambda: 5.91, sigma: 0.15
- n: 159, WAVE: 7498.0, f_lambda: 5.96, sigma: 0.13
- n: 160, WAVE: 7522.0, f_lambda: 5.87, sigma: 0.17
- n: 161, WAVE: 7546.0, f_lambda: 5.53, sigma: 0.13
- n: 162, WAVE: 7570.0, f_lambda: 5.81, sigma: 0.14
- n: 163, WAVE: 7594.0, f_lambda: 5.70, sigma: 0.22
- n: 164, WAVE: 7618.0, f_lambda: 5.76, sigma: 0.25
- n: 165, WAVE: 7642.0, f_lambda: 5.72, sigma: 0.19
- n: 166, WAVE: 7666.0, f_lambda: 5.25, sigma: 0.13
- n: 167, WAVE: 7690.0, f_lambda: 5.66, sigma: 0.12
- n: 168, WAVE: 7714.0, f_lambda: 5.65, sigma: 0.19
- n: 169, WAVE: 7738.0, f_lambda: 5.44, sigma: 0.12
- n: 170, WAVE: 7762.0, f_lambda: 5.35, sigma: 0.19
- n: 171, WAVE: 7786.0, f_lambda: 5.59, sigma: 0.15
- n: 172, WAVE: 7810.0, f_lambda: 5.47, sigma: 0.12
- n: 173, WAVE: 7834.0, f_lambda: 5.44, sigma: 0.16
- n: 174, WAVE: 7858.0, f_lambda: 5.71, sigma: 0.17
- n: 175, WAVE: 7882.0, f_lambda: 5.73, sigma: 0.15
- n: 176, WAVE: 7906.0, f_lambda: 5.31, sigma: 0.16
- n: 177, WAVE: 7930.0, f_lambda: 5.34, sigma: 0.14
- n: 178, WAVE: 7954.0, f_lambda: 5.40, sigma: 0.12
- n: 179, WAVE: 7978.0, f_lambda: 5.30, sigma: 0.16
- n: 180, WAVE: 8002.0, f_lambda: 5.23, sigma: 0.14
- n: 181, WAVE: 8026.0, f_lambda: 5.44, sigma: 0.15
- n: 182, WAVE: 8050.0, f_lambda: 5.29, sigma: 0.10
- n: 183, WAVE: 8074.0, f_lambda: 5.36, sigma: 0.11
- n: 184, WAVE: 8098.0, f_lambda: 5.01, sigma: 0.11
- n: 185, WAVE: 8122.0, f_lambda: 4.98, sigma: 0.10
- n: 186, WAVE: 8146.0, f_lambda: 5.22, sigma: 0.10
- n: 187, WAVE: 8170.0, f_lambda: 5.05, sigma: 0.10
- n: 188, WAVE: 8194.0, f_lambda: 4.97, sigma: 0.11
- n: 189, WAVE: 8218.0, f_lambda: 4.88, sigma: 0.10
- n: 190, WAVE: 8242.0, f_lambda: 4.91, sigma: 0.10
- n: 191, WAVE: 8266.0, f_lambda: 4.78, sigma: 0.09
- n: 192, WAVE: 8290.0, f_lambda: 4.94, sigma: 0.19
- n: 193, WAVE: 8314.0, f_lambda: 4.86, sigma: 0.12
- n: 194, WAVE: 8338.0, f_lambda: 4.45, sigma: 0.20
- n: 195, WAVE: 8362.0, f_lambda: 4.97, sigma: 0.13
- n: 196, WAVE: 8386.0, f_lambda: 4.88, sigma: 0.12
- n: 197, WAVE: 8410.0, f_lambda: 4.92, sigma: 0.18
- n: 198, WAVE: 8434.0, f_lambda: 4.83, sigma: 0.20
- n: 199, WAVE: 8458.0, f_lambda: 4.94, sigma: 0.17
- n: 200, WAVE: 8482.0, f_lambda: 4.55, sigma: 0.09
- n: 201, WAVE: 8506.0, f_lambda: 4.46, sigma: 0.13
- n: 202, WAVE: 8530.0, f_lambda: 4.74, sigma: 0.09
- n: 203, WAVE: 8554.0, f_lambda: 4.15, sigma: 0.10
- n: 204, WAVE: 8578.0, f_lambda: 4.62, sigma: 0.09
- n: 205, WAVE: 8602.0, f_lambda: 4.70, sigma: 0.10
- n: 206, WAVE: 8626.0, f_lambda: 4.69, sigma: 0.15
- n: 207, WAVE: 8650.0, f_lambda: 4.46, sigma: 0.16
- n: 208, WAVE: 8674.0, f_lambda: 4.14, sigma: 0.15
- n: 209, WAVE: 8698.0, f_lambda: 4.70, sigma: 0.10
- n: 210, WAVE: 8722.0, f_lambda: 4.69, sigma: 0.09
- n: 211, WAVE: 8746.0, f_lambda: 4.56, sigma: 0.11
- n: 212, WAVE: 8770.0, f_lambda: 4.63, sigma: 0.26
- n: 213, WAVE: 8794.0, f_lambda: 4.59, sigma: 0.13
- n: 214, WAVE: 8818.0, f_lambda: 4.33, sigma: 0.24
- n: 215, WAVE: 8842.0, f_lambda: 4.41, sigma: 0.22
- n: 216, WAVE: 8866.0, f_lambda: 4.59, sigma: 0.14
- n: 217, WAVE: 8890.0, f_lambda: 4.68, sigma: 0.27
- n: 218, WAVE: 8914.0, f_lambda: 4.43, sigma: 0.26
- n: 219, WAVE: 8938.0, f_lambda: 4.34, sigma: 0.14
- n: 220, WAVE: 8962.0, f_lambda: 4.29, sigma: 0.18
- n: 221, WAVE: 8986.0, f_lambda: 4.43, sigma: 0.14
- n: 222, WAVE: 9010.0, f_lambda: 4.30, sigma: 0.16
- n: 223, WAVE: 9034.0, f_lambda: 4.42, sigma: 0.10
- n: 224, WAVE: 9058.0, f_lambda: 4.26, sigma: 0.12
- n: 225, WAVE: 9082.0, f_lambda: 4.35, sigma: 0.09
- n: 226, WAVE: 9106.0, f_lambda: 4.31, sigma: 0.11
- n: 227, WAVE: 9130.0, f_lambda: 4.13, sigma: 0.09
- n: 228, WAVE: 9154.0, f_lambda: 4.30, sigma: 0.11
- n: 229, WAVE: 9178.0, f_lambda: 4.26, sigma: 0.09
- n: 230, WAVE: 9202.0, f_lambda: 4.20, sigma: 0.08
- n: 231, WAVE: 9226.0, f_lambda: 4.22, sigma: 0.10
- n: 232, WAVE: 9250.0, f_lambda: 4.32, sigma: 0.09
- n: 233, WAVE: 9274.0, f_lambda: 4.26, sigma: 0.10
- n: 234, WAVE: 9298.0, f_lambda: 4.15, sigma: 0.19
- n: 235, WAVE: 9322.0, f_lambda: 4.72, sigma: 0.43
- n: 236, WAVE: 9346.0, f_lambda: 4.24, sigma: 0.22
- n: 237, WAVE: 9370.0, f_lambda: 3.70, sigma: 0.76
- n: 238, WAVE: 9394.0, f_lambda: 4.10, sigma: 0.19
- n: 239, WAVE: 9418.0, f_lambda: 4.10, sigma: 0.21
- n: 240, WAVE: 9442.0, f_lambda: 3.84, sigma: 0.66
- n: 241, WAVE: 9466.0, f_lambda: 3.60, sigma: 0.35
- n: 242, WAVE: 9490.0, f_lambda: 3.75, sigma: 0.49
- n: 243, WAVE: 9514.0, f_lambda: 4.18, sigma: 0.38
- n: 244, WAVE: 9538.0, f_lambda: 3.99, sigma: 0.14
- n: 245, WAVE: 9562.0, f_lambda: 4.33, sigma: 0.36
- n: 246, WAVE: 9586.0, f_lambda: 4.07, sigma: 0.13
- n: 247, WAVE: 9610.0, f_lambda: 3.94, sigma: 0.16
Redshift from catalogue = 0.00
